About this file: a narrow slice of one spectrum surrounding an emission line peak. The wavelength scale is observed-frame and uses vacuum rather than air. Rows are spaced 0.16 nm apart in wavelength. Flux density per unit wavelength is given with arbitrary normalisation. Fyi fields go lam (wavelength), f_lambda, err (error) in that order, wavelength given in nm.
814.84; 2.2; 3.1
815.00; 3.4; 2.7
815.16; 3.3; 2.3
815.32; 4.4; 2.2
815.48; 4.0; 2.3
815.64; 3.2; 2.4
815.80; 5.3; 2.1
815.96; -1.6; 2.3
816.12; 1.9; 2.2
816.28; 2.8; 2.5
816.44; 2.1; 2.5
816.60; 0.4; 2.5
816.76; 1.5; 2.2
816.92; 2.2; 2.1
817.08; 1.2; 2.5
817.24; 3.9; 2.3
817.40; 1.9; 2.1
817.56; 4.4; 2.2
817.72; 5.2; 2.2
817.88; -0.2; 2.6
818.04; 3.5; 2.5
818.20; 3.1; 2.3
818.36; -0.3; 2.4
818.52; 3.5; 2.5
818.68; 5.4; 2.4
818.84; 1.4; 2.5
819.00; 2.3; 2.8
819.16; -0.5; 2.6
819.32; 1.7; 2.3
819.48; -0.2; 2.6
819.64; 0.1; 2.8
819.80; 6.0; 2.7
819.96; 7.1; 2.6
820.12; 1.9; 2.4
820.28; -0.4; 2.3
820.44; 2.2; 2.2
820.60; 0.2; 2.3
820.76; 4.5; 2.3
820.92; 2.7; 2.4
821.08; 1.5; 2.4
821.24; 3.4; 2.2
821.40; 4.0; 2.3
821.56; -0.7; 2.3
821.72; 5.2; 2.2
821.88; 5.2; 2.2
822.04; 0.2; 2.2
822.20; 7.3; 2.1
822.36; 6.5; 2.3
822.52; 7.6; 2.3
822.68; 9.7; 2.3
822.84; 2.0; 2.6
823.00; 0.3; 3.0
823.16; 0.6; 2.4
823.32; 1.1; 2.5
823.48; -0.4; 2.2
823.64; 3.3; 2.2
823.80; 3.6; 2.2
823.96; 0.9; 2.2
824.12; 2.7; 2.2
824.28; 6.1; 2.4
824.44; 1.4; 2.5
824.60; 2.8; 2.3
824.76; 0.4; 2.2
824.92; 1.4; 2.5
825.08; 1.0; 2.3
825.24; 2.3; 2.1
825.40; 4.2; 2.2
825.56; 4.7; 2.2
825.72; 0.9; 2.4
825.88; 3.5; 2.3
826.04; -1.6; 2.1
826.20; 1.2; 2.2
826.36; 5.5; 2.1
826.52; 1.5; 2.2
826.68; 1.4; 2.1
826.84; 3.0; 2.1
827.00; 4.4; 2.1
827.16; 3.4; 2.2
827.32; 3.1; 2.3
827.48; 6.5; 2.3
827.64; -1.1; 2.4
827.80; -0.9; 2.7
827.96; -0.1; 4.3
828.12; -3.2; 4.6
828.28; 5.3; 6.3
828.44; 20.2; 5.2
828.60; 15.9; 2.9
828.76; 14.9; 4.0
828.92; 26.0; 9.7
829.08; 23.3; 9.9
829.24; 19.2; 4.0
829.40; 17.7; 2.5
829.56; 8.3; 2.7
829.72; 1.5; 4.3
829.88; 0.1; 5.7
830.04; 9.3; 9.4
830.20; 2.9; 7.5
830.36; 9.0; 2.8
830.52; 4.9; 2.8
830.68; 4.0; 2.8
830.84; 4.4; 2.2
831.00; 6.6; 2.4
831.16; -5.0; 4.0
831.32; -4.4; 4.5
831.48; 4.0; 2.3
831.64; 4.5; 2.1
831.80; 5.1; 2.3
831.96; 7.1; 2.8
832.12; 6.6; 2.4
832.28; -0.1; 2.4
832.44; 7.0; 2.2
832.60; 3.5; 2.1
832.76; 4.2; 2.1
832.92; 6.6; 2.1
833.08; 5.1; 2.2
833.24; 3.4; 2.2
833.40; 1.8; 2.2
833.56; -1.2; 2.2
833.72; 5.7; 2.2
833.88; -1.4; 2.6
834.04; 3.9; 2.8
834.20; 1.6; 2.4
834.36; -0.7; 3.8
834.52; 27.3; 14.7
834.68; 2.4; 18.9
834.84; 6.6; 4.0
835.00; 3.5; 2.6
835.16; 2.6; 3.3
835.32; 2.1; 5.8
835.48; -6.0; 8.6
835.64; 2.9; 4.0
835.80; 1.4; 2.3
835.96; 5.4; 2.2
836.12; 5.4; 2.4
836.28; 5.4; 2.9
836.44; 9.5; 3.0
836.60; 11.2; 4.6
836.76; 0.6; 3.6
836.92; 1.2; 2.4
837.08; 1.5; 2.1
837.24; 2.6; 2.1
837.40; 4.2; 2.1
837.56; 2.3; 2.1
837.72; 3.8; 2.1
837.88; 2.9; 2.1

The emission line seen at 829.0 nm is [O II] 3727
